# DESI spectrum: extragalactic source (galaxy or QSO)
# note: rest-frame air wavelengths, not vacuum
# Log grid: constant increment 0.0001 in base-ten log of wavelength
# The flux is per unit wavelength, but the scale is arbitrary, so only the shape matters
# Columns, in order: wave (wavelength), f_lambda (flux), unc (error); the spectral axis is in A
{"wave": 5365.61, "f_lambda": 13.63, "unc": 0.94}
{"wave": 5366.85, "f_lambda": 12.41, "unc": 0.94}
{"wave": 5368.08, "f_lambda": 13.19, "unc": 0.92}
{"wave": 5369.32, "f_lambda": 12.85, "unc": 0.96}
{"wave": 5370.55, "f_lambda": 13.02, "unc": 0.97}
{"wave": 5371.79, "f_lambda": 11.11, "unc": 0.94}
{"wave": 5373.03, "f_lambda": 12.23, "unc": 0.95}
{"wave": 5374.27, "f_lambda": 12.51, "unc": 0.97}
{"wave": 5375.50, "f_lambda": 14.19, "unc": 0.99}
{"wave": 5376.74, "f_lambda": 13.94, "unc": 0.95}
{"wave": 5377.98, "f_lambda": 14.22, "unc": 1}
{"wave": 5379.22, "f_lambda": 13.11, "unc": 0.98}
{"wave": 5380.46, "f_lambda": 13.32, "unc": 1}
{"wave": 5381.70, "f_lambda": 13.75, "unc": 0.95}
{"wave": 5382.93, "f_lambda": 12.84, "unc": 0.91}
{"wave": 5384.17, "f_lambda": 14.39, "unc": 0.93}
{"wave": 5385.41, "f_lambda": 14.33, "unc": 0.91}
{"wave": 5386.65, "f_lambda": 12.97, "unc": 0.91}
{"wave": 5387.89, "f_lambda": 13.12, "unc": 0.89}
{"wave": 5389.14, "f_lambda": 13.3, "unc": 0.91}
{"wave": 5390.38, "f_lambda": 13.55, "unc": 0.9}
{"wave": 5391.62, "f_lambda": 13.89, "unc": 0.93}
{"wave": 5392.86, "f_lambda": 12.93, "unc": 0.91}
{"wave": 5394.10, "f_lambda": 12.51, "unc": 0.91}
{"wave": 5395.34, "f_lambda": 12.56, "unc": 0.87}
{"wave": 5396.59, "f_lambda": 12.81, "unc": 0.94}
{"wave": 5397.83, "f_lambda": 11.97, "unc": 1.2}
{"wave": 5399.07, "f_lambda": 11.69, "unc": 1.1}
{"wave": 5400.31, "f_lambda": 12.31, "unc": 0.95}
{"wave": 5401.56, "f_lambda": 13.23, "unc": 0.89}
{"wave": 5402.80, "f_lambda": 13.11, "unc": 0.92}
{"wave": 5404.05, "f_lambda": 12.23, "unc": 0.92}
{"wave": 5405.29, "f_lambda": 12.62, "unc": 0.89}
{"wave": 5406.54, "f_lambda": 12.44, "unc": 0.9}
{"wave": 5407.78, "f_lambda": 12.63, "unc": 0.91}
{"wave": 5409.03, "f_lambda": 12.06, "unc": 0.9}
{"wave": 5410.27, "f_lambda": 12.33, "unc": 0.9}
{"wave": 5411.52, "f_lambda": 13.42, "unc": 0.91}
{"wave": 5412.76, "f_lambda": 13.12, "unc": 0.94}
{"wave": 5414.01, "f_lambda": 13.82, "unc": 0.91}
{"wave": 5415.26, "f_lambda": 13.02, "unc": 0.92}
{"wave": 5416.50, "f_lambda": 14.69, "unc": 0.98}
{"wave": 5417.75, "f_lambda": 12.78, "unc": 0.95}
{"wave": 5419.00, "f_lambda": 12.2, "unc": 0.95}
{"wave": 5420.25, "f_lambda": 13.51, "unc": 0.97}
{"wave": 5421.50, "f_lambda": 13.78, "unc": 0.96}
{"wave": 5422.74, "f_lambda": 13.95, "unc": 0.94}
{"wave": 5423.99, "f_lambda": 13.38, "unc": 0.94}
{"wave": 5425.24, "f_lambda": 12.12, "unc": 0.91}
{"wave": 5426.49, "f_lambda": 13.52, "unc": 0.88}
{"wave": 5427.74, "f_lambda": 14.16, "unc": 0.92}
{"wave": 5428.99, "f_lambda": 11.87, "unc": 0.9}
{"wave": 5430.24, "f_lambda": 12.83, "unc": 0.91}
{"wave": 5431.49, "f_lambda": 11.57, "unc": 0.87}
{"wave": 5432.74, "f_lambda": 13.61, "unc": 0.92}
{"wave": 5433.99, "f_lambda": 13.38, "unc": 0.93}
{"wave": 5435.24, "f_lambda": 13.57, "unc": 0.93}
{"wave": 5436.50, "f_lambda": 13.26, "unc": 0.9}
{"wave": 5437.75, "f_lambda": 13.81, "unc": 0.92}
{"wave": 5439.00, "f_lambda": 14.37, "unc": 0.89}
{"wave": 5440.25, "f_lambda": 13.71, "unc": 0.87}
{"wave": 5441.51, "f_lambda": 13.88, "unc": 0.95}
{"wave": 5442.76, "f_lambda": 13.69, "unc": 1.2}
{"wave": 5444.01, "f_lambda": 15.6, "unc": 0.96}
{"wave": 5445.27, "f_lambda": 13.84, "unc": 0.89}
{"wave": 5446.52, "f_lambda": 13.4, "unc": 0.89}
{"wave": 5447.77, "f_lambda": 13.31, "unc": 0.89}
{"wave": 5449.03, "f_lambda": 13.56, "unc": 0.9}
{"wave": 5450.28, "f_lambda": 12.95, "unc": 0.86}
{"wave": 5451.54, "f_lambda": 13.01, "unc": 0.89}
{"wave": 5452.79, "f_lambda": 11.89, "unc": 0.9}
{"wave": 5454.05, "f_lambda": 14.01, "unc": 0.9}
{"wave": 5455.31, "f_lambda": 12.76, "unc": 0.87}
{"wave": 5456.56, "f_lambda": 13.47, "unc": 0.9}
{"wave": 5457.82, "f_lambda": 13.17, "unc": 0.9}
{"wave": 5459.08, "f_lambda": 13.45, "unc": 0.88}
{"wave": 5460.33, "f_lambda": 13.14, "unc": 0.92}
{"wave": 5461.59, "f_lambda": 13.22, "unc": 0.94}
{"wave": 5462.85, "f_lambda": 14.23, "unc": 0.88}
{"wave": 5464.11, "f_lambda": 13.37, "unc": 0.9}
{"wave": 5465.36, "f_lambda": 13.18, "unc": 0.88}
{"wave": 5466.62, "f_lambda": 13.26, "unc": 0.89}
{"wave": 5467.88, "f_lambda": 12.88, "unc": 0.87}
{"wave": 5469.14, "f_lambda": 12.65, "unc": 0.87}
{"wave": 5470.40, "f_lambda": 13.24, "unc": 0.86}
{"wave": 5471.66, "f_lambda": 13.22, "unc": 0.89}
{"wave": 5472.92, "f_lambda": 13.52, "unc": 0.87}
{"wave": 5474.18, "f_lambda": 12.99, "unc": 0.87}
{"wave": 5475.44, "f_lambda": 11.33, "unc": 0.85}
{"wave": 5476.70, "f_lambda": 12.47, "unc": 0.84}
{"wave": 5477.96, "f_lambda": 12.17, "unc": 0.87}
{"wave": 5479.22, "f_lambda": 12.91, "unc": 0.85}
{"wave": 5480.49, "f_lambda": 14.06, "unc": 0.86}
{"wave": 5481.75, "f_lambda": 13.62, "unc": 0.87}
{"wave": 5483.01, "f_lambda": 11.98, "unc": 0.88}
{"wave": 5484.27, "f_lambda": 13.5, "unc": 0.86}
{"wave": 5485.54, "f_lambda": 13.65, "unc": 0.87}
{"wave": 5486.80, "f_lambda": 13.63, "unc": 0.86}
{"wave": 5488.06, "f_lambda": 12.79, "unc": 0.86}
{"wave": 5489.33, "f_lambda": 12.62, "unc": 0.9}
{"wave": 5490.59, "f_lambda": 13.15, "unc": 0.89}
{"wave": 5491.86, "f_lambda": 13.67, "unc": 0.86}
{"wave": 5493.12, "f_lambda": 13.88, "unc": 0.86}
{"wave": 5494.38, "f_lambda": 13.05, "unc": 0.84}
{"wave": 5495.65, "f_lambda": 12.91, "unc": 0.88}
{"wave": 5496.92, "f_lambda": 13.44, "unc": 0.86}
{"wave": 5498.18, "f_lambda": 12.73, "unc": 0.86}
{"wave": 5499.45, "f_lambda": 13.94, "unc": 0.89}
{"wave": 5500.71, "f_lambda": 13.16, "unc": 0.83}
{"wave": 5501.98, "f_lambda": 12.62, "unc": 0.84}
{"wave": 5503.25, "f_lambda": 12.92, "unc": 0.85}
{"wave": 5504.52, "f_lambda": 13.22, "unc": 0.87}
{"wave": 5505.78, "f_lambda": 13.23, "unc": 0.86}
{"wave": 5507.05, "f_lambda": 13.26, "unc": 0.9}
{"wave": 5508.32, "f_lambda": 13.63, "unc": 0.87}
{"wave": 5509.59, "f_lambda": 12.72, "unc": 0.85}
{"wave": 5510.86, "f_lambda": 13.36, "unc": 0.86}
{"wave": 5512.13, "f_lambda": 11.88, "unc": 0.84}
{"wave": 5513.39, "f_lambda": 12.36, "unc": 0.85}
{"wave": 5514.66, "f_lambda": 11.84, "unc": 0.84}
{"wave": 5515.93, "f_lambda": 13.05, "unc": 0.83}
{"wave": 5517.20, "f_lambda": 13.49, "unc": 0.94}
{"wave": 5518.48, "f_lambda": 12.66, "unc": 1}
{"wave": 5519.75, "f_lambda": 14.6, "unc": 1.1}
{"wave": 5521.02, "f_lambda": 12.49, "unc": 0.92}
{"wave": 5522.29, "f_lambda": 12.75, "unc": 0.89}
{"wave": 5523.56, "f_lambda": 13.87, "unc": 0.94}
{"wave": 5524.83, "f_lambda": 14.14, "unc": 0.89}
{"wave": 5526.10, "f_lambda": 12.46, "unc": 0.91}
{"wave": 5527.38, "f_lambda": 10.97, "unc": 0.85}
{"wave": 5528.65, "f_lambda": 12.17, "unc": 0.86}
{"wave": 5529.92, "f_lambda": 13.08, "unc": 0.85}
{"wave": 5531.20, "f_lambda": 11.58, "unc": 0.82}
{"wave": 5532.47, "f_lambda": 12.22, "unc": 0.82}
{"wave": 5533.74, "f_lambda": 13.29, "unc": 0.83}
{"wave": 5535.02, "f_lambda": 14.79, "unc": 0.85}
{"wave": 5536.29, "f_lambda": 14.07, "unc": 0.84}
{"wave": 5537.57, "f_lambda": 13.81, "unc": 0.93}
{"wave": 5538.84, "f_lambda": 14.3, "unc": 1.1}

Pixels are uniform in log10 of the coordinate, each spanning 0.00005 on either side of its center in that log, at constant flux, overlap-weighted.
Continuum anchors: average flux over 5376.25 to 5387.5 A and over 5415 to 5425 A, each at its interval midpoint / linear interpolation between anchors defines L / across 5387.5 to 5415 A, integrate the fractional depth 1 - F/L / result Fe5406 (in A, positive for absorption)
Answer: 1.4 A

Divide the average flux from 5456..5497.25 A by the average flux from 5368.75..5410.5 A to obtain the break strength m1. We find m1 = 1.0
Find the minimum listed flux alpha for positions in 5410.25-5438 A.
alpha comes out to 11.57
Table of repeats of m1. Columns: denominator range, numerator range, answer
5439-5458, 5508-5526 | 0.96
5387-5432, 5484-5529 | 1.01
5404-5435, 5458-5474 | 1.02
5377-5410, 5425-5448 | 1.04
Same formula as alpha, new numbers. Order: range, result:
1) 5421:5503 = 11.33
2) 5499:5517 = 11.84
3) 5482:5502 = 11.98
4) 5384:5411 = 11.69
